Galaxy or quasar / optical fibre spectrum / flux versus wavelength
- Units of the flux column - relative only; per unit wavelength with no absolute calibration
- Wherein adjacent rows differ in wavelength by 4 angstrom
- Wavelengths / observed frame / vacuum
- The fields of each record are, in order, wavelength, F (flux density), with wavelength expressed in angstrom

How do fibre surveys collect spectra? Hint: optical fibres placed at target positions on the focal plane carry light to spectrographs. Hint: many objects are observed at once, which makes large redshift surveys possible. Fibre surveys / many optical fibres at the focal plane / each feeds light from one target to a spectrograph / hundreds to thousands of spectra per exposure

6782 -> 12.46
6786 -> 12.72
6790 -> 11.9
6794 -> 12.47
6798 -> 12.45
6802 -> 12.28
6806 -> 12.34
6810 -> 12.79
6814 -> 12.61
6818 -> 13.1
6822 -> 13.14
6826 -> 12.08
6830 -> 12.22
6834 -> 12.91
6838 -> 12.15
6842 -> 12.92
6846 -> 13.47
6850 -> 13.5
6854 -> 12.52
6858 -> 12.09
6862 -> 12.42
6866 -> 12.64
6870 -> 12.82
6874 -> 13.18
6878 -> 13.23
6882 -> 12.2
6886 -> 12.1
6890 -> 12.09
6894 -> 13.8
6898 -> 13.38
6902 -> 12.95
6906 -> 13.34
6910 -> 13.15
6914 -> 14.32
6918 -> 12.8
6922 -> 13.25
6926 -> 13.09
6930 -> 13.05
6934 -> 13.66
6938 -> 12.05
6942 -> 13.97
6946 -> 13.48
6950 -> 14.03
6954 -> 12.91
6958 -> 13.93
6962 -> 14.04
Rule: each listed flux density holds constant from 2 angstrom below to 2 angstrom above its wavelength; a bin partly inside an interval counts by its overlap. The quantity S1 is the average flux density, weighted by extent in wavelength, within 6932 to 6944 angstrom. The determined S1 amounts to 13.2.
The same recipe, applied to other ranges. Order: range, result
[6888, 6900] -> 13.1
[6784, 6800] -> 12.4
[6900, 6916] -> 13.4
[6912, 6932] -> 13.3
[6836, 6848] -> 12.8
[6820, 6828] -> 12.6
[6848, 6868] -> 12.6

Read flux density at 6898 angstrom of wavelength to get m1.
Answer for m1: 13.38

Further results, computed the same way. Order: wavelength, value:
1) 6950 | 14.03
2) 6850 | 13.5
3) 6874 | 13.18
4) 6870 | 12.82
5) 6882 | 12.2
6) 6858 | 12.09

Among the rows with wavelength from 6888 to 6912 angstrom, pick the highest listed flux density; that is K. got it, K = 13.8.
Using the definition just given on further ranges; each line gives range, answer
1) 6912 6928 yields 14.32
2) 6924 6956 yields 14.03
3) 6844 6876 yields 13.5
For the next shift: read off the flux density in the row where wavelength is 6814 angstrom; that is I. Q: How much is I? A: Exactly 12.61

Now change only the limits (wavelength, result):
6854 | 12.52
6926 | 13.09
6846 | 13.47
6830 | 12.22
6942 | 13.97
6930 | 13.05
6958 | 13.93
